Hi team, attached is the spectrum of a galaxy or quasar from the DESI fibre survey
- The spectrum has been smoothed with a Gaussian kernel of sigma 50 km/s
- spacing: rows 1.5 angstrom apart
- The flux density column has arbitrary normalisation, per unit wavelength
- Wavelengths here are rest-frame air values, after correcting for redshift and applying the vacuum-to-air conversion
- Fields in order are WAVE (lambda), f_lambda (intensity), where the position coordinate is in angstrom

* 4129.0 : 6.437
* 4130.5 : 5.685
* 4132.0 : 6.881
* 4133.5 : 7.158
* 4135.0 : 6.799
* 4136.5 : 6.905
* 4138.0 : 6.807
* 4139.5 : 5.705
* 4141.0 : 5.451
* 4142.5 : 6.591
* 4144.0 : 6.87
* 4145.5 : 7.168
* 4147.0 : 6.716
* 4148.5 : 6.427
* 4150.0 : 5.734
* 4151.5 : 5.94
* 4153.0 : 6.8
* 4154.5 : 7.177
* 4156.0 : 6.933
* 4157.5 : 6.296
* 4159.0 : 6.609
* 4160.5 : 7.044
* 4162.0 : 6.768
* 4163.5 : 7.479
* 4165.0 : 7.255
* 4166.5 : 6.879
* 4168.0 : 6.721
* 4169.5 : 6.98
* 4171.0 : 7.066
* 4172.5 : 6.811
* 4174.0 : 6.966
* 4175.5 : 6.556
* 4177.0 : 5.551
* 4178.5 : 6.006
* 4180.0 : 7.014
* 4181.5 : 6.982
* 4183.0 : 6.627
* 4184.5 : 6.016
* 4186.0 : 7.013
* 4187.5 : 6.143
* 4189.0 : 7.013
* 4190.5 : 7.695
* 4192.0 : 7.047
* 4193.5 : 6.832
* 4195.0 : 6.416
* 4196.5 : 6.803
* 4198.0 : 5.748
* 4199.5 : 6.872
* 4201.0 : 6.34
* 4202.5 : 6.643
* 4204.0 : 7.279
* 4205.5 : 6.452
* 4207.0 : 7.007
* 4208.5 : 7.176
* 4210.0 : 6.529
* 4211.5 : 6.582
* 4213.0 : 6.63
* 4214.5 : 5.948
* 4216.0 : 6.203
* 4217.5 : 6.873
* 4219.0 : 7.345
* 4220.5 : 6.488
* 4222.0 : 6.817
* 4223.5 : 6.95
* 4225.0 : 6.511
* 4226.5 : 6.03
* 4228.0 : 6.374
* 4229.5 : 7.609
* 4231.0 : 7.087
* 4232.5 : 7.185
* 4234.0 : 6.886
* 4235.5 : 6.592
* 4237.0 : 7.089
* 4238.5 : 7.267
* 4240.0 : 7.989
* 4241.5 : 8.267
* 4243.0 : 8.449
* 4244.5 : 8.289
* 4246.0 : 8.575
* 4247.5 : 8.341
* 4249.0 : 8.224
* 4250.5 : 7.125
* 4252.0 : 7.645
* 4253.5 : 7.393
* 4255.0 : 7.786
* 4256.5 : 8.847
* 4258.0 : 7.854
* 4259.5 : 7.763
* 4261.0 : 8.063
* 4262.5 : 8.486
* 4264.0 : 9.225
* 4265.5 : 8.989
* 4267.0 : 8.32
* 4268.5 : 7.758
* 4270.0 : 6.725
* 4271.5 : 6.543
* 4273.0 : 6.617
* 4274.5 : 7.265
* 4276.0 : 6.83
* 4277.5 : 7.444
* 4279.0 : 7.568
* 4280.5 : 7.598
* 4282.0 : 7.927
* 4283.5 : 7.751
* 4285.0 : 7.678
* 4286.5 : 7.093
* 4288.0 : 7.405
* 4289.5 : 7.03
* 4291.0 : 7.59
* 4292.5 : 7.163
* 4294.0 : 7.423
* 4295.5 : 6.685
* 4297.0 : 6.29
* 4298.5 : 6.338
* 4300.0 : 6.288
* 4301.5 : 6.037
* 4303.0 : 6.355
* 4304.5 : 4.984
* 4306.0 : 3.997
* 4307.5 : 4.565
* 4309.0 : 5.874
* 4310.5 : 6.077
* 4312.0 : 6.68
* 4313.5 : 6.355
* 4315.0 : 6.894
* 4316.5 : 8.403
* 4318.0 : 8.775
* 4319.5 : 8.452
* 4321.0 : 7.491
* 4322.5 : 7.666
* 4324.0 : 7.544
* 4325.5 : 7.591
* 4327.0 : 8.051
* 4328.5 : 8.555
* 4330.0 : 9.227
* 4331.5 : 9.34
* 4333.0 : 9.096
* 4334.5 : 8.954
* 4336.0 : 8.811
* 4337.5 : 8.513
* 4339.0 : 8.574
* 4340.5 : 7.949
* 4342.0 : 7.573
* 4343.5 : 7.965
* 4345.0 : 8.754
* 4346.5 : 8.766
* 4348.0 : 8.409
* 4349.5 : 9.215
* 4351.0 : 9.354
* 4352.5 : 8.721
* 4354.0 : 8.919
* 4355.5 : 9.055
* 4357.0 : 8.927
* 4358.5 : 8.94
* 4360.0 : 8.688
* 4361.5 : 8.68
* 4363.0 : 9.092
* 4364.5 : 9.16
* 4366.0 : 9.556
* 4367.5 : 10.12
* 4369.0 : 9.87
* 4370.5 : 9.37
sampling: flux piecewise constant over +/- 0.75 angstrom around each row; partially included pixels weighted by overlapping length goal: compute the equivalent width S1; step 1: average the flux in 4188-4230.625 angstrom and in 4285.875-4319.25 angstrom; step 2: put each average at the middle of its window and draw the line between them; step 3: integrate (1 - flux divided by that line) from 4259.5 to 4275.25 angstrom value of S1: -2.8 angstrom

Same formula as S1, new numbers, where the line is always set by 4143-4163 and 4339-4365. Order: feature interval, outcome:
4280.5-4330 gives 7.3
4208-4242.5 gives 2.4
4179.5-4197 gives 0.6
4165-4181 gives 0.4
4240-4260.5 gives -1.0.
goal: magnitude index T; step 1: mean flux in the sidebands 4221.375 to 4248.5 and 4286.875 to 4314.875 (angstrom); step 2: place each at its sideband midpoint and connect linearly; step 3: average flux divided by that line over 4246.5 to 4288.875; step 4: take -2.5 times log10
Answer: -0.13 mag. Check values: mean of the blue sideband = 7.36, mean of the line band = 7.73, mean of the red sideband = 6.31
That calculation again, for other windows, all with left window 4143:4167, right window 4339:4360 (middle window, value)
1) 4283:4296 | 0.11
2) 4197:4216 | 0.10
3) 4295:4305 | 0.31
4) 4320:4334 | 0.02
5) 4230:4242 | 0.04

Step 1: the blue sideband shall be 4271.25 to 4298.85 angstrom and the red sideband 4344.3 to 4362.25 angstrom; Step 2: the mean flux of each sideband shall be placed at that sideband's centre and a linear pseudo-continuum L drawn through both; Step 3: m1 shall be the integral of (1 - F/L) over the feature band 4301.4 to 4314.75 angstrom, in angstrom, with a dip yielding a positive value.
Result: 3.6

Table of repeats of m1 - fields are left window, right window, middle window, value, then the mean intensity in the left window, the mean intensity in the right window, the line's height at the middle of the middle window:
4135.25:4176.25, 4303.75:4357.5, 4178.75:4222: 1.8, 6.69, 7.89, 7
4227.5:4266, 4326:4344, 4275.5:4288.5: 1.0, 7.82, 8.55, 8.11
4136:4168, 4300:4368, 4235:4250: -1.2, 6.65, 7.99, 7.31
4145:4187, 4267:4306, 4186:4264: -4.2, 6.69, 6.94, 6.82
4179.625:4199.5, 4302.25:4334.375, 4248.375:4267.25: -3.0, 6.72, 7.27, 7.01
